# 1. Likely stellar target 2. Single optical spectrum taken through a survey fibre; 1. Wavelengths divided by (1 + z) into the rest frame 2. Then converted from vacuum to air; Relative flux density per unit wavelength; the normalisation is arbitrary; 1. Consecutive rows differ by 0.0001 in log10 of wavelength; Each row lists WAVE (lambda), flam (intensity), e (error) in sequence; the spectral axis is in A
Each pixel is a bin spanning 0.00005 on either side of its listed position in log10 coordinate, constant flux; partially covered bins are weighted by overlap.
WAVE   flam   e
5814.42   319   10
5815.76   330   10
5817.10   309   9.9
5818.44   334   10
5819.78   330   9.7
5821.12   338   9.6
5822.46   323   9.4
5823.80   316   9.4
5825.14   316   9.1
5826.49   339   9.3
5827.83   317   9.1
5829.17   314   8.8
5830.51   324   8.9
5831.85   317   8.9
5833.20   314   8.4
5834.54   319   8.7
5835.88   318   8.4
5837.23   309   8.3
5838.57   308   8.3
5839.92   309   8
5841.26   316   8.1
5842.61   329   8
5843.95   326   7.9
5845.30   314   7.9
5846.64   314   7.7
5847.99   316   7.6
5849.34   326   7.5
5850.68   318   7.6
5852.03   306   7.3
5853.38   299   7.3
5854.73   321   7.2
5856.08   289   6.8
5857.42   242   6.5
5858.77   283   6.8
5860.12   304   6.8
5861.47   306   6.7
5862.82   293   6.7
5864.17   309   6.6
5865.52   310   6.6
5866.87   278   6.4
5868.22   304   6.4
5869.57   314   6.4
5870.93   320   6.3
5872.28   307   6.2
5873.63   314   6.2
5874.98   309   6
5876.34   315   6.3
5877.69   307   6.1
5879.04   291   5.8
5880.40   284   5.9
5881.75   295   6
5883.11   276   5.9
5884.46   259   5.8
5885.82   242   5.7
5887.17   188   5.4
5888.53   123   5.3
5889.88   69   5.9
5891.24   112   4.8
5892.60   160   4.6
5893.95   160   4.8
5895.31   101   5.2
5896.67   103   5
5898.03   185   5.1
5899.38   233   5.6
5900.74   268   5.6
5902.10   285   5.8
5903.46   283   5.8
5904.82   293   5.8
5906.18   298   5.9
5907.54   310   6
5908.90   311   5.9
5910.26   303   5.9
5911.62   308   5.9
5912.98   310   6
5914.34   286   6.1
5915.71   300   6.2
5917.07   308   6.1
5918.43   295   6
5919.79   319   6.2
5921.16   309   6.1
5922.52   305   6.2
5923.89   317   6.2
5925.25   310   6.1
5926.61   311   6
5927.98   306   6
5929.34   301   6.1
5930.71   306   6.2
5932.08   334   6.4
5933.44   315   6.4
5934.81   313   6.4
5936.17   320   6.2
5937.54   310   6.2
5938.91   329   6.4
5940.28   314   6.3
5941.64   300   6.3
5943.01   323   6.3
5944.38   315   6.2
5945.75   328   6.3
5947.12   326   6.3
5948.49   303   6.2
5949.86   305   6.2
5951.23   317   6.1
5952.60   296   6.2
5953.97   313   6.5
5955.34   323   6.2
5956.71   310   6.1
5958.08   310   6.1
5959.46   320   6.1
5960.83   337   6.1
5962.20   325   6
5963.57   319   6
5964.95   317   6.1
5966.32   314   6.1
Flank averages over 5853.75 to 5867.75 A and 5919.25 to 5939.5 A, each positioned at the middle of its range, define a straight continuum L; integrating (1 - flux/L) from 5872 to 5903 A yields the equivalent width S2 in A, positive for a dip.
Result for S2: 7.8 A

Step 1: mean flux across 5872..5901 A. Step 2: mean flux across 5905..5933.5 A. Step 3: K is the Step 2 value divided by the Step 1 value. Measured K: 1.39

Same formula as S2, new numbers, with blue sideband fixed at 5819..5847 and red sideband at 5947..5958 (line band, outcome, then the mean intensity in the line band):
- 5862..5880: 0.7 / 305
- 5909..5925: 0.4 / 306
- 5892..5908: 4.7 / 222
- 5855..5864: 0.8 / 289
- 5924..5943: -0.1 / 314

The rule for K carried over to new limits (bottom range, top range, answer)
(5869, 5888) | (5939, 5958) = 1.10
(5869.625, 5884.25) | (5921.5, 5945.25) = 1.04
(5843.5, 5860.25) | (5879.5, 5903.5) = 0.66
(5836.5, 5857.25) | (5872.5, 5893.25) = 0.76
